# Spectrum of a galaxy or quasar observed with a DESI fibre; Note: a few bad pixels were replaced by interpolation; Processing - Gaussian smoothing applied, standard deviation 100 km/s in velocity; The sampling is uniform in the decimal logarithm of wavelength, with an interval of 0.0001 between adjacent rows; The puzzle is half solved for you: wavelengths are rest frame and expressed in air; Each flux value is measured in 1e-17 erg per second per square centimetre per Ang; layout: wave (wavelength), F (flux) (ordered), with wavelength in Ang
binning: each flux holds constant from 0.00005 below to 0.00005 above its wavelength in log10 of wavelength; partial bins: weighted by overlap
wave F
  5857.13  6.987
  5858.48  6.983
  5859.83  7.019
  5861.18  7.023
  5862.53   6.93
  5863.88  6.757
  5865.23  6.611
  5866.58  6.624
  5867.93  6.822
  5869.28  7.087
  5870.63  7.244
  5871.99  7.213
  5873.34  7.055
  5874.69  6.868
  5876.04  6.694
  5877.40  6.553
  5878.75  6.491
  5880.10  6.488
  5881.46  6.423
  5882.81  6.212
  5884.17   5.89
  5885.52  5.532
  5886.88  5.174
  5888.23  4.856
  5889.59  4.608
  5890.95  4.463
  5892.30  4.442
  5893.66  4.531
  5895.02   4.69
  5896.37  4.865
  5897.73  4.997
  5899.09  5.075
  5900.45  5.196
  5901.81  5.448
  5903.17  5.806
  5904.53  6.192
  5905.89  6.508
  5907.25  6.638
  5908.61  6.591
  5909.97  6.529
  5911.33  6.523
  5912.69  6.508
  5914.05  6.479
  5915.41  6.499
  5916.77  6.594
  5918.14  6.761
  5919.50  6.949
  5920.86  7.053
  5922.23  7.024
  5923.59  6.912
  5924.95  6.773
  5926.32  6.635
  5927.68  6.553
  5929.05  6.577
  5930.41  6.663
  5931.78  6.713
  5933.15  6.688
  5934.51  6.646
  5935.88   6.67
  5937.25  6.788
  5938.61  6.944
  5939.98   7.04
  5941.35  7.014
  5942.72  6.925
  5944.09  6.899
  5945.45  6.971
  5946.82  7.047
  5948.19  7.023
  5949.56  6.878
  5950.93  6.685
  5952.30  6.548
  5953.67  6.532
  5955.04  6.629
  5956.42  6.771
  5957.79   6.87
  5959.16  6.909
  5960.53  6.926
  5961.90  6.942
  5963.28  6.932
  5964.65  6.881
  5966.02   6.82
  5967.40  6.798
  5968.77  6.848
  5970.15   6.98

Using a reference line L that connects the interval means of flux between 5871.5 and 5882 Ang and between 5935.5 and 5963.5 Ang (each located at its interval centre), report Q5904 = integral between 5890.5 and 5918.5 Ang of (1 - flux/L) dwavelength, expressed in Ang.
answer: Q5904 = 4.1 Ang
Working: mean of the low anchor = 6.72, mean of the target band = 5.78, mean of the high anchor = 6.85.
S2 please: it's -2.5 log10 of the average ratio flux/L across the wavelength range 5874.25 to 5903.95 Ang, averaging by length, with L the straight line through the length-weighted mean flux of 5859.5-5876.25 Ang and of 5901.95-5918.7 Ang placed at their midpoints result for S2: 0.21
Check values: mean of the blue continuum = 6.92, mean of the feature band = 5.5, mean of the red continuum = 6.43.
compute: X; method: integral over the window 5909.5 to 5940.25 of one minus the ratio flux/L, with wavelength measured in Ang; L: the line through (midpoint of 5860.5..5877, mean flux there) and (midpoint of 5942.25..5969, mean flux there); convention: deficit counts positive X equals 0.7 Ang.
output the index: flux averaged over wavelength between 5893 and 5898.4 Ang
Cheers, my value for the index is 4.77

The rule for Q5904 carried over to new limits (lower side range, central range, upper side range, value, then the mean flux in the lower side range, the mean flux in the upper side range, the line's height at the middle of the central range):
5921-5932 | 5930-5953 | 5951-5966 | -0.2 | 6.75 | 6.79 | 6.77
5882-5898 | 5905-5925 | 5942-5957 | -3.1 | 5.04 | 6.81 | 5.78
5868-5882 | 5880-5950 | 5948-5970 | 6.0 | 6.81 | 6.81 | 6.81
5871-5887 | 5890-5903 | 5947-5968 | 3.3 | 6.44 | 6.81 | 6.52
